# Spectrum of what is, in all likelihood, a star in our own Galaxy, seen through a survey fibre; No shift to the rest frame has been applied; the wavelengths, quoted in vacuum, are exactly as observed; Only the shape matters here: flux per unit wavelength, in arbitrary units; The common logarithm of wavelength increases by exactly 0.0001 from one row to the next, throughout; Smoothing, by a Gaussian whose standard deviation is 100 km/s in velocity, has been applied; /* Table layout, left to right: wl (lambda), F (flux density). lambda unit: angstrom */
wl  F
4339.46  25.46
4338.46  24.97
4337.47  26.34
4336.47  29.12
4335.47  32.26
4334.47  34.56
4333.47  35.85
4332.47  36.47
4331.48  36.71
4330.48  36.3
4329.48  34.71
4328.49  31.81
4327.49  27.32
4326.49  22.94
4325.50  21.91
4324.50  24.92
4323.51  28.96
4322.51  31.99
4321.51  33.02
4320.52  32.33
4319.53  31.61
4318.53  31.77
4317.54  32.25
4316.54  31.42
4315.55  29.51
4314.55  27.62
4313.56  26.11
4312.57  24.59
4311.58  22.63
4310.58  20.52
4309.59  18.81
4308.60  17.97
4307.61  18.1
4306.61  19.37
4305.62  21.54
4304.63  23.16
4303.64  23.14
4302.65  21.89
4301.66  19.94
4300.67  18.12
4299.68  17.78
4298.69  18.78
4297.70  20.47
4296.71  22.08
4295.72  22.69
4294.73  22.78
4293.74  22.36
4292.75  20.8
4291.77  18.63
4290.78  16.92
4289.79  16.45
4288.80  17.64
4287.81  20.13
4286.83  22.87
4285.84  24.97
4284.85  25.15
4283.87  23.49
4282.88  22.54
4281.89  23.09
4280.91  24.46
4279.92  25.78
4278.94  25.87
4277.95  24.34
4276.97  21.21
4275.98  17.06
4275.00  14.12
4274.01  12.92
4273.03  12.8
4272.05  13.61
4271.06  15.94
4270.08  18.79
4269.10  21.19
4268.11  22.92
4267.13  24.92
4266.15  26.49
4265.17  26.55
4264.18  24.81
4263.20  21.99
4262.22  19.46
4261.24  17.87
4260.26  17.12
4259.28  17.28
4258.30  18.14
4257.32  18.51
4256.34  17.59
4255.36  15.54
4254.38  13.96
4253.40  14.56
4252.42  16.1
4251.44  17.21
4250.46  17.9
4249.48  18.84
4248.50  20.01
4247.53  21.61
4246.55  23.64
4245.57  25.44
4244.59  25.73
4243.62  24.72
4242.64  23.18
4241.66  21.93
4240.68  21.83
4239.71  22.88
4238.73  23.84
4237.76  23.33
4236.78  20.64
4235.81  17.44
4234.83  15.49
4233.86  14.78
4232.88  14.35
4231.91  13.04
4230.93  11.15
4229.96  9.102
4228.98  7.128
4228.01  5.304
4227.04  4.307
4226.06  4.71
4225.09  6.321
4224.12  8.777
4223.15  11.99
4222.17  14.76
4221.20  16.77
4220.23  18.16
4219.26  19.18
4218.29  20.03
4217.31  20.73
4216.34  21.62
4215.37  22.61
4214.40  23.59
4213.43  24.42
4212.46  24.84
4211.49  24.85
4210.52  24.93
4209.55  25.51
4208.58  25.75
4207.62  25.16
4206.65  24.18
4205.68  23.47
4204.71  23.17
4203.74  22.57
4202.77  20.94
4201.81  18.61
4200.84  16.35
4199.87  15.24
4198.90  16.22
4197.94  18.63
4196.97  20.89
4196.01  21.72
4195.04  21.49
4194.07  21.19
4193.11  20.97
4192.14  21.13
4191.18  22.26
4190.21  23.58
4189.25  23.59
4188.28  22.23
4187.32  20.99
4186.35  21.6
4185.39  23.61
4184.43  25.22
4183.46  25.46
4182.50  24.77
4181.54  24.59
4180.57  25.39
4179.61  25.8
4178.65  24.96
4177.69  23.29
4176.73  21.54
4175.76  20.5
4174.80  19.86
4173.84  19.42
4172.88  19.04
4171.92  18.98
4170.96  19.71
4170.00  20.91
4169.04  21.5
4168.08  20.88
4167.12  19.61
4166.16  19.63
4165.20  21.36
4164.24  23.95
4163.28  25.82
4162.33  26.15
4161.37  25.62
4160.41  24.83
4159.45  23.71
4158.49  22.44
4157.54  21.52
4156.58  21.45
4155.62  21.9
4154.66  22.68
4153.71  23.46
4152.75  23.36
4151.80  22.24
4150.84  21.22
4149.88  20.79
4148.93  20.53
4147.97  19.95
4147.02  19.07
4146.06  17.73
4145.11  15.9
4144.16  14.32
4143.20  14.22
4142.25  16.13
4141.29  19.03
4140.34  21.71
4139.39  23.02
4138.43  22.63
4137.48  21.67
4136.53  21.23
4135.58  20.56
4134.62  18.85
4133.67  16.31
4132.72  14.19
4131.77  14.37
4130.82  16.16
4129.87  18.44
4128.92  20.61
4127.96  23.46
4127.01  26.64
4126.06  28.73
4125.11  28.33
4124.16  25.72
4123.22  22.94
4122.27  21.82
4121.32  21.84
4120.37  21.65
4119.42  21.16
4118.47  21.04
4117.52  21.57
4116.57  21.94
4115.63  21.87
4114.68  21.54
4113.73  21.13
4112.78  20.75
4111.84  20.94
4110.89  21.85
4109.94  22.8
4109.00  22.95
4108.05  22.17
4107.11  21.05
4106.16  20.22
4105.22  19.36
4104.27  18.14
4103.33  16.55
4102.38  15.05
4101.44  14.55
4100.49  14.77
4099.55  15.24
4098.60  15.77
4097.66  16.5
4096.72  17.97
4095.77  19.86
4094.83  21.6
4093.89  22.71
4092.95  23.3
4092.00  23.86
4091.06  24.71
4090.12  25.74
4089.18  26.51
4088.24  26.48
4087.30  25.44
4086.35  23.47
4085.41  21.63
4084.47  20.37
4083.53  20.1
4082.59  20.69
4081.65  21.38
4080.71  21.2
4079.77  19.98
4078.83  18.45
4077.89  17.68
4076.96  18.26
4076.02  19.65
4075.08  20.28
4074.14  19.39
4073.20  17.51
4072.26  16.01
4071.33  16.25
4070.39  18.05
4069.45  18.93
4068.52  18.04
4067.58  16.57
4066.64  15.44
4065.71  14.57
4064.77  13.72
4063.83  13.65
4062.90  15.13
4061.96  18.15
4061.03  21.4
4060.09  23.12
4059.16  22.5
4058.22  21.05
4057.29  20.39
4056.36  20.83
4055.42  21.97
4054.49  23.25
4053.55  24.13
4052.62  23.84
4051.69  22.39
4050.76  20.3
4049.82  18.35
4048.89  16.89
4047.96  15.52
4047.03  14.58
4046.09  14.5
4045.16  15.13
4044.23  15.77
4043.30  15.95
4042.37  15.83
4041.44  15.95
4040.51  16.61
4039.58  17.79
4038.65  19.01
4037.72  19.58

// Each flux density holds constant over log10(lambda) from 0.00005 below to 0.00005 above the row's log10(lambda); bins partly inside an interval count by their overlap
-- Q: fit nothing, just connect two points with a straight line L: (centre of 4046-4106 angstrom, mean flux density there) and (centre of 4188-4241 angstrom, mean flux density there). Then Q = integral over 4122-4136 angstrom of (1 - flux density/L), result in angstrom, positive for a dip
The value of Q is -1.44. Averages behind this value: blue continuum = 19.5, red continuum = 18.7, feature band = 21.1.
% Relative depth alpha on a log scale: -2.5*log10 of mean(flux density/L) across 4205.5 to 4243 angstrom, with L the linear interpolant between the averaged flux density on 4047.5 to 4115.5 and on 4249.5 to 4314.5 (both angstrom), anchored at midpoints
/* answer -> 0.13 mag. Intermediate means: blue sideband 19.9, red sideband 20.2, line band 17.9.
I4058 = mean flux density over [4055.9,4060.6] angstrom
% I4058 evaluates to 21.6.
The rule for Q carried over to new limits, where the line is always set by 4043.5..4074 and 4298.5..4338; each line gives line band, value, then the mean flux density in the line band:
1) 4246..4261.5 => 4.3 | 17.9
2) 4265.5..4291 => 4.9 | 20.7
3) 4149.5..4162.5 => -0.8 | 22.9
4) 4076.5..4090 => -1.7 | 21.7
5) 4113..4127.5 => -2.0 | 23.2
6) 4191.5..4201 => 1.4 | 19.5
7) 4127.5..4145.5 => 2.0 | 18.6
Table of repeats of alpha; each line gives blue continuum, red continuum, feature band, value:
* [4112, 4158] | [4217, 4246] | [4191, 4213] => -0.23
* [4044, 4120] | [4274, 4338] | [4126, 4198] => 0.01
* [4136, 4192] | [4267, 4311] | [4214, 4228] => 0.38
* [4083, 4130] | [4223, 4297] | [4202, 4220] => -0.18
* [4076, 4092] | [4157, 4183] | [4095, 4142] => 0.09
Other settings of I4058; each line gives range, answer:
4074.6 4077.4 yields 19.4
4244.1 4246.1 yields 25.6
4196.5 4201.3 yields 17.5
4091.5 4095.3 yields 22.9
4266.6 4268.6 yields 24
